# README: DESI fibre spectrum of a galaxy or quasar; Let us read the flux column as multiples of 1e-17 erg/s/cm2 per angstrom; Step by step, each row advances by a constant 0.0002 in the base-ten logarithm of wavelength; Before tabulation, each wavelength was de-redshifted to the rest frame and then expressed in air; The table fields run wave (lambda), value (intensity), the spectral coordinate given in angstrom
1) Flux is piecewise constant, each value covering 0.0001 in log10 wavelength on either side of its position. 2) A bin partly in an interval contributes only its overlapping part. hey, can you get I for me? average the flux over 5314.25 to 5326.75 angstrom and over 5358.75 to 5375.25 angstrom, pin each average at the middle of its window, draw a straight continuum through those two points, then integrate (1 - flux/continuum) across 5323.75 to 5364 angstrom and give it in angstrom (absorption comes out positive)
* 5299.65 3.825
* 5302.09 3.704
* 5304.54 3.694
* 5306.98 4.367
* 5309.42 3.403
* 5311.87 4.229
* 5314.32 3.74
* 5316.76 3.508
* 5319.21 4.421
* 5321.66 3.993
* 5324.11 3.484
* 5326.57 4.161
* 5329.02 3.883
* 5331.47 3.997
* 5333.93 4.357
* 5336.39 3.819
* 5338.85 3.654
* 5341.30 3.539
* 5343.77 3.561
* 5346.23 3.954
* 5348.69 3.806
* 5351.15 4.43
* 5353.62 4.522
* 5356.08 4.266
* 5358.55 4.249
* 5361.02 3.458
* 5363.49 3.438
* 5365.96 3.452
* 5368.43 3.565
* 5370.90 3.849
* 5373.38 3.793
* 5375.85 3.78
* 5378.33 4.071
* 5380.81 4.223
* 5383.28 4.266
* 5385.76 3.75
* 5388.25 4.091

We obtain -1.9 angstrom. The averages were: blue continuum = 3.87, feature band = 3.93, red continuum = 3.64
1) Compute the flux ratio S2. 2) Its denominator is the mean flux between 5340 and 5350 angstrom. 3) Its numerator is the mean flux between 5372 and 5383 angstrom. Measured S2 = 1.1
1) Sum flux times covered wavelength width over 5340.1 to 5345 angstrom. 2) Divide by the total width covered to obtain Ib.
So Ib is 3.54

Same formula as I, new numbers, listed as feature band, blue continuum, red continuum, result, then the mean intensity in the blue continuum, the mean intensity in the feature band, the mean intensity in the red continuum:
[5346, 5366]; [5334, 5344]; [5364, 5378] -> -1.4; 3.73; 3.98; 3.7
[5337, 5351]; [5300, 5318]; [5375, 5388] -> 0.5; 3.81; 3.77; 4.03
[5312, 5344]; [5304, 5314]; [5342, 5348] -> -0.4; 3.92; 3.88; 3.74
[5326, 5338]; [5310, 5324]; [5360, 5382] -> -0.5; 3.91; 4.02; 3.74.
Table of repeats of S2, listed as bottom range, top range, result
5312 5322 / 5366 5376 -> 0.94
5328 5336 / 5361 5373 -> 0.88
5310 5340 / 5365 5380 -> 0.96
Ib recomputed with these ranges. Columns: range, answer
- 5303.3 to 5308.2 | 4.03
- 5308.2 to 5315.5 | 3.79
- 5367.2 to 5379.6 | 3.81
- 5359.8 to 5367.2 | 3.45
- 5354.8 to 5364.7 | 3.86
